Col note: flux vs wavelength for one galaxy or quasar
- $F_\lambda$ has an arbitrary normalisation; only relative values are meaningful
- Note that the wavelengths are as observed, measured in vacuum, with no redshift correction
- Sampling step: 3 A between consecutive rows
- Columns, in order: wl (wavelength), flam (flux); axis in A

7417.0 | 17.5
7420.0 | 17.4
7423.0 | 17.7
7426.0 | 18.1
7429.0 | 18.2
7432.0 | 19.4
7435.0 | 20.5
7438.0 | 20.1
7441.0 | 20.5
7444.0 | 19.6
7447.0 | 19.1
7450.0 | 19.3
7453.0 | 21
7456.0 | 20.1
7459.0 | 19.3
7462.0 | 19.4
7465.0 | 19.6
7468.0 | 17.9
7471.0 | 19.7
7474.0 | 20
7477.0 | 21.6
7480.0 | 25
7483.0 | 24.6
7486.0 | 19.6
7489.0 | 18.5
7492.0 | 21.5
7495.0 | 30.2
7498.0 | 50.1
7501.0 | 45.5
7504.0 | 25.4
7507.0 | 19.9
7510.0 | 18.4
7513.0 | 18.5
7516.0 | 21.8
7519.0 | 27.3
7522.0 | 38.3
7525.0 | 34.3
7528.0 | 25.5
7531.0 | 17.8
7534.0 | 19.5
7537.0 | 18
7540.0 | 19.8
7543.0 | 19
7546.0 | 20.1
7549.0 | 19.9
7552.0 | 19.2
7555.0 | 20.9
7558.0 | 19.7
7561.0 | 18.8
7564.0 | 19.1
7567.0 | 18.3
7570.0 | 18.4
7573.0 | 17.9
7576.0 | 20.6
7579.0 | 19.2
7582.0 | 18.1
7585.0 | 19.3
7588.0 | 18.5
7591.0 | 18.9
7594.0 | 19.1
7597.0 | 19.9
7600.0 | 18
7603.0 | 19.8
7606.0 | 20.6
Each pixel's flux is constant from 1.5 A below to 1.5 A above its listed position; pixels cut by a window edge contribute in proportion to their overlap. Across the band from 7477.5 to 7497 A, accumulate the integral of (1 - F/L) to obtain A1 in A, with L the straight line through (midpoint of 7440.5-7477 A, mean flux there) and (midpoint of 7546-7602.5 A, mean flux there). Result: -4.3 A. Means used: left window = 19.7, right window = 19.1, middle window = 23.8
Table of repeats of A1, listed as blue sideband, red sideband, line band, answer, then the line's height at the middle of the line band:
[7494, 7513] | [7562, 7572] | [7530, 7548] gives 3.6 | 23.9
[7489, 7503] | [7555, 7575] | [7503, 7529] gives 3.6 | 29.9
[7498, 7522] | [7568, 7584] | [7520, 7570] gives 3.0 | 23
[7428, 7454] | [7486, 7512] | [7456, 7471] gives 2.4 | 22.9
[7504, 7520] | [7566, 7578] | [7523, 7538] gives -2.2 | 20.6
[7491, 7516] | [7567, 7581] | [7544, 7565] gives 1.8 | 21.5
